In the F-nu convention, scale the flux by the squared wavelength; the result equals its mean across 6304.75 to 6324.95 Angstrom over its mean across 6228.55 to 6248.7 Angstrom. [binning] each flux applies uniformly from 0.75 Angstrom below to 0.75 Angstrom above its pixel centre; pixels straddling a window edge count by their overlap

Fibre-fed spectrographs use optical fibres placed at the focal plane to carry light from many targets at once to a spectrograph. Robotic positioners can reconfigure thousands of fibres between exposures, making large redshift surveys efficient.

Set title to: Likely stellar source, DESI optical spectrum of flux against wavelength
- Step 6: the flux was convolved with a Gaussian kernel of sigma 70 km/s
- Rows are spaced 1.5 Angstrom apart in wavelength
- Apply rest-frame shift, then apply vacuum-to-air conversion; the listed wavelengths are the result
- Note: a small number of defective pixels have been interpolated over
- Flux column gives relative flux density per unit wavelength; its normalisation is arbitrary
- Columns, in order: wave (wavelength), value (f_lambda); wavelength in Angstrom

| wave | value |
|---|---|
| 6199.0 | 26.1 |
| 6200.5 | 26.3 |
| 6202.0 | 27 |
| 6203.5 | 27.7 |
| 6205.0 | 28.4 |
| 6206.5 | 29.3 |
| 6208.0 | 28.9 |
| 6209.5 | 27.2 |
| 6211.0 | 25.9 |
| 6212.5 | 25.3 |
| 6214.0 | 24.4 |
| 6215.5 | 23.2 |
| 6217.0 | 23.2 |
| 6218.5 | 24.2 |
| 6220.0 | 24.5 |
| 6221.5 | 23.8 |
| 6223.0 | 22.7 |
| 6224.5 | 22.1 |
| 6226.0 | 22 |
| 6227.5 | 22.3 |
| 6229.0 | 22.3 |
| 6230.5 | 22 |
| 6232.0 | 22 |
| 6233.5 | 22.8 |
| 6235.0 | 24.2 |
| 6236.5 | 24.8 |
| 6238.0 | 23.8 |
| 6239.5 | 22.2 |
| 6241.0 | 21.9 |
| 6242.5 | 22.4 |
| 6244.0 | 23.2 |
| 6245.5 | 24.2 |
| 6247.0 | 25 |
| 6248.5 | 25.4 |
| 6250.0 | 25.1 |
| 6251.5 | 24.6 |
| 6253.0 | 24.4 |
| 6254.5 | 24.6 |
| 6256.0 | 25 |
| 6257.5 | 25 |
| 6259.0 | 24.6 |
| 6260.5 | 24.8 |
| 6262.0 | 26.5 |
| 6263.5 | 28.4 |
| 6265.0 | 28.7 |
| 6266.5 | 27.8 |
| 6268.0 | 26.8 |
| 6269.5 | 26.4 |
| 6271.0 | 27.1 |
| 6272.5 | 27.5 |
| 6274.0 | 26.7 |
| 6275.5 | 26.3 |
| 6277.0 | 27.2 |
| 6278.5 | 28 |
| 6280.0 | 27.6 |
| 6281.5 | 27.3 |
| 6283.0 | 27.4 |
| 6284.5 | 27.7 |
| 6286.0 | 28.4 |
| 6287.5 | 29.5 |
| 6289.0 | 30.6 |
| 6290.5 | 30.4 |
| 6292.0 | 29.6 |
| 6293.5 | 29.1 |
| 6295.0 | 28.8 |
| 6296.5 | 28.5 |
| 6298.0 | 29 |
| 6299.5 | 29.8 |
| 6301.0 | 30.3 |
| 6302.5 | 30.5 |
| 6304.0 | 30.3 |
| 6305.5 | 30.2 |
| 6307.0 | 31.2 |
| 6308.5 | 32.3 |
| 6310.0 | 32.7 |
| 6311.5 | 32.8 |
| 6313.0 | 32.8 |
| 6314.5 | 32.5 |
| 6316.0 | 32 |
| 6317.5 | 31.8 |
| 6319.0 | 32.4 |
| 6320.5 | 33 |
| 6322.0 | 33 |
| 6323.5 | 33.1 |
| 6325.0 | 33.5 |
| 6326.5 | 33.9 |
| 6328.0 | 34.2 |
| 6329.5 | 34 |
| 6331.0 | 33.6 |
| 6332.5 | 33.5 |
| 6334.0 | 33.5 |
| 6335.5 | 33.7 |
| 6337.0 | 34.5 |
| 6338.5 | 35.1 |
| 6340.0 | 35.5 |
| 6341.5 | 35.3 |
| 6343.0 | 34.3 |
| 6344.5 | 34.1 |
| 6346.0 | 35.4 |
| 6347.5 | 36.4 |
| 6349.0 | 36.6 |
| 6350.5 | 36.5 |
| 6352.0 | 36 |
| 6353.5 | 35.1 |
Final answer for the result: 1.4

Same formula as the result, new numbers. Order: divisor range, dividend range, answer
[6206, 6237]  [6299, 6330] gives 1.38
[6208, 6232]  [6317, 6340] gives 1.46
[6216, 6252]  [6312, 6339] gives 1.47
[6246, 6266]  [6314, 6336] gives 1.33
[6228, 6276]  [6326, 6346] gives 1.42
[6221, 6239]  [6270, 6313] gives 1.30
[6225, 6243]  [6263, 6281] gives 1.22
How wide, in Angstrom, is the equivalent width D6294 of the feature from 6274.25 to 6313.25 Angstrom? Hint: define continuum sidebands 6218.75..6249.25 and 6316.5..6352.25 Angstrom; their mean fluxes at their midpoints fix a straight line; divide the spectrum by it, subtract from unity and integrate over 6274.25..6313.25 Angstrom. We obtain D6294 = 0.4 Angstrom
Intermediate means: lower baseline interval 23.2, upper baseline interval 34.2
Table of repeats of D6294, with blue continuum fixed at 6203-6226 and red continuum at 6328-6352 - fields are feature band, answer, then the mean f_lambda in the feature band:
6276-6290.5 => 1.1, 28.3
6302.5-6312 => 0.3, 31.5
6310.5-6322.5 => 0.2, 32.5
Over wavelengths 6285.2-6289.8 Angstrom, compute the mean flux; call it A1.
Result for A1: 29.5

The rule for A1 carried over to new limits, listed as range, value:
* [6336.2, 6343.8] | 34.9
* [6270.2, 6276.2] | 26.9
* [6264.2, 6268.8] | 27.8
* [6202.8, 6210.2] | 28.3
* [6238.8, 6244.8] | 22.4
